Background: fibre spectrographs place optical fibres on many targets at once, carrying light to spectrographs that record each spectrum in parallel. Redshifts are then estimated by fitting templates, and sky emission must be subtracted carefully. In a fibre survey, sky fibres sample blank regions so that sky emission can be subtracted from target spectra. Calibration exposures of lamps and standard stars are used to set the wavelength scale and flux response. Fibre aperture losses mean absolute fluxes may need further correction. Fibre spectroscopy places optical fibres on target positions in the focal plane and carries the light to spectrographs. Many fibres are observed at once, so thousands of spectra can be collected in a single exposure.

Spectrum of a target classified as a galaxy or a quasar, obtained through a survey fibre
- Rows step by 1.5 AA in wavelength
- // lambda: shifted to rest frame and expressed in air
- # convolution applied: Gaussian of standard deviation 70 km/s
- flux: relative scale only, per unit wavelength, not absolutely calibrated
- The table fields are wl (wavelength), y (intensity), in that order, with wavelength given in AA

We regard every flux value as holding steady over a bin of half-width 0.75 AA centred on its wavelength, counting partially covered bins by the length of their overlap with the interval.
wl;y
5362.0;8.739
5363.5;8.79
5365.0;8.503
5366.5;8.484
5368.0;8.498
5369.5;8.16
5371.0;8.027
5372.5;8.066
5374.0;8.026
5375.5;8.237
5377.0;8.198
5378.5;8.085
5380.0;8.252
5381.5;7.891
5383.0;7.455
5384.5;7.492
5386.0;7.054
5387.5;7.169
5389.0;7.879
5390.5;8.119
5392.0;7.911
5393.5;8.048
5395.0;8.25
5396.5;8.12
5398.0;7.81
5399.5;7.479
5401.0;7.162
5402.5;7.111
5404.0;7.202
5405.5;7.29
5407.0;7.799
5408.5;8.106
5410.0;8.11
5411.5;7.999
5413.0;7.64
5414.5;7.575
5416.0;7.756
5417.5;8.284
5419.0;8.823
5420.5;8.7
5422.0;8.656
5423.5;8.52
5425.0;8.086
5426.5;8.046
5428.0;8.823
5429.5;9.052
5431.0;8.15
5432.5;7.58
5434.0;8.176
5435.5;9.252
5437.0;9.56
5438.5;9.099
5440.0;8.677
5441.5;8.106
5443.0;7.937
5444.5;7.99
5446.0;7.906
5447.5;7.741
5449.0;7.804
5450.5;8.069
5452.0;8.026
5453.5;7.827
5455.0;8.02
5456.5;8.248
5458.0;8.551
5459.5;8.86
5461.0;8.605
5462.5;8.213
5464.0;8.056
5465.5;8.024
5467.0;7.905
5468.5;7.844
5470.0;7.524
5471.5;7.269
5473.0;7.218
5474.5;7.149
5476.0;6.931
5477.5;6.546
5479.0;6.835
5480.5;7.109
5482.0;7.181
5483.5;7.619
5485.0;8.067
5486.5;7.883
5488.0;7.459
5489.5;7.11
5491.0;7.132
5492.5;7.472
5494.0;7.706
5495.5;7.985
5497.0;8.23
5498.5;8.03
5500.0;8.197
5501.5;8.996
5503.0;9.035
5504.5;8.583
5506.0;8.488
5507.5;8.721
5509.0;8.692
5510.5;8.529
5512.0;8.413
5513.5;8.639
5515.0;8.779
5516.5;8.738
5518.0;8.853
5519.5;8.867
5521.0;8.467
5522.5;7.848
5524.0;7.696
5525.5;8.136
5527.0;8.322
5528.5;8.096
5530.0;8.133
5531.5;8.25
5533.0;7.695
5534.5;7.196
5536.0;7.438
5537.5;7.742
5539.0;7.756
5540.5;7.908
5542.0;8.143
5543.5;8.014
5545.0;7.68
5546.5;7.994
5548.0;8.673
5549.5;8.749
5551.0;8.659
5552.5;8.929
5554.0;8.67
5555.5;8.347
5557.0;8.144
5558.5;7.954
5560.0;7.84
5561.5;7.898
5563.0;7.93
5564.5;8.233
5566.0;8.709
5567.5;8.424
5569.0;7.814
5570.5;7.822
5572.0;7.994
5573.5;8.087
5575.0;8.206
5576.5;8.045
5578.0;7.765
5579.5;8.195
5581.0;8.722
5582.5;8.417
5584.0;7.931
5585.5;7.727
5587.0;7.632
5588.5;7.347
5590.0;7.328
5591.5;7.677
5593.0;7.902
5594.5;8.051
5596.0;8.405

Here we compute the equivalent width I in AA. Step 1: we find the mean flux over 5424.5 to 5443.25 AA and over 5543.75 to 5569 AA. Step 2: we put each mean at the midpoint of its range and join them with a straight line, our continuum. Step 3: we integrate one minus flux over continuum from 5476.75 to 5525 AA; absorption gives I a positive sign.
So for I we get 1.9 AA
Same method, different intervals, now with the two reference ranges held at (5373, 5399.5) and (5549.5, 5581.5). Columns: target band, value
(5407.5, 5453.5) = -1.78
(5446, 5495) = 2.08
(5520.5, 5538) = 0.50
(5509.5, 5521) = -0.78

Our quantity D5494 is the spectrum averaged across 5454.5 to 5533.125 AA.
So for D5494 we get 8.02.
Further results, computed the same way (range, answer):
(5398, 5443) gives 8.16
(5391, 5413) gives 7.74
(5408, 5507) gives 8.03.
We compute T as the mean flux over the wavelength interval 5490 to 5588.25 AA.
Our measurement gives 8.18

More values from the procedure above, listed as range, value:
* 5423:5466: 8.31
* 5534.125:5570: 8.13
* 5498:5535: 8.39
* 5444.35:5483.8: 7.74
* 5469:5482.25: 7.1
